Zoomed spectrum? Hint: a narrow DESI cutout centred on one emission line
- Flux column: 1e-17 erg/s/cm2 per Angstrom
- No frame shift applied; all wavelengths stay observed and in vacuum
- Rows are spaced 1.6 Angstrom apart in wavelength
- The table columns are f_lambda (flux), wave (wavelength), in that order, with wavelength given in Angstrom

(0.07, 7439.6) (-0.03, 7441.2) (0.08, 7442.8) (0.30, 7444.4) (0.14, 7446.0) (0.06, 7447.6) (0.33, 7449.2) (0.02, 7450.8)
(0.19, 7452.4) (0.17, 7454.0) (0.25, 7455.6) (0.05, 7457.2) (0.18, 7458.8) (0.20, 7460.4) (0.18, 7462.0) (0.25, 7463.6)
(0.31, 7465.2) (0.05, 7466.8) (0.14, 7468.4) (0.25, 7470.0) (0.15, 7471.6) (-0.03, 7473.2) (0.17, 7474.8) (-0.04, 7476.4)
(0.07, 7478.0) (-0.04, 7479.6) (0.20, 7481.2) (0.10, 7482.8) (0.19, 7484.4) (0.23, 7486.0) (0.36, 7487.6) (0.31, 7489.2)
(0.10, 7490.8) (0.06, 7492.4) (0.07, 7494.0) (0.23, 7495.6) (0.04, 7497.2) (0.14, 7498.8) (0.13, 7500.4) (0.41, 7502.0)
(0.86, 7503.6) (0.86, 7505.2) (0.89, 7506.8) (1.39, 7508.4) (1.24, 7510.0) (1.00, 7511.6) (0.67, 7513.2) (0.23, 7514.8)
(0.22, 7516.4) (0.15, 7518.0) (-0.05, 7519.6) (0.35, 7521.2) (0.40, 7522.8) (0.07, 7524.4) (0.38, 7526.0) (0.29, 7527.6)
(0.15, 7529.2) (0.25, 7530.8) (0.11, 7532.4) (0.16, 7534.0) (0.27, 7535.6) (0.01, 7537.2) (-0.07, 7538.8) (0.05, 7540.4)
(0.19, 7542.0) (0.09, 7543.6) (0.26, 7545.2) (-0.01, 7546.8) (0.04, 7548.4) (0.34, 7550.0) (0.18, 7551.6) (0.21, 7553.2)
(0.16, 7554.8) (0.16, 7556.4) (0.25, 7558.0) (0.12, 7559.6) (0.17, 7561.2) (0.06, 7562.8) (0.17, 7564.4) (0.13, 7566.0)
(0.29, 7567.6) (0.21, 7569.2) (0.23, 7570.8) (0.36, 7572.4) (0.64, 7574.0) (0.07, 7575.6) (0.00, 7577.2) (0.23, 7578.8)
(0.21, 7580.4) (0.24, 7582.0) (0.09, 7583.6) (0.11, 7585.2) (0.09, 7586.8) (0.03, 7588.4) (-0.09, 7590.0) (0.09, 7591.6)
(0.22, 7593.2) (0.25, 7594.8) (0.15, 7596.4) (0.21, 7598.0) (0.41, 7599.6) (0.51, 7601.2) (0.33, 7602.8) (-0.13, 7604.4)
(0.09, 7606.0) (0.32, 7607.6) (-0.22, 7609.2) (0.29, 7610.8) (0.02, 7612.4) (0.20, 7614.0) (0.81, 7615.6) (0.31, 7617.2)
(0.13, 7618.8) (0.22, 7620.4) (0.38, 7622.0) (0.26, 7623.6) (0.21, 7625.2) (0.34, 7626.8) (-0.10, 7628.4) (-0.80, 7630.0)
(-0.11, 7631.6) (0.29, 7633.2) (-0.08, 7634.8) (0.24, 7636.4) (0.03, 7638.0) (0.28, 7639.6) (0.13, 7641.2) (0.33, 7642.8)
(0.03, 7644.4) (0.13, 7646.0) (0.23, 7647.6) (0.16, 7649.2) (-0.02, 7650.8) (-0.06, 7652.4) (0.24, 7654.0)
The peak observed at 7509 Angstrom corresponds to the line [O II] 3727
